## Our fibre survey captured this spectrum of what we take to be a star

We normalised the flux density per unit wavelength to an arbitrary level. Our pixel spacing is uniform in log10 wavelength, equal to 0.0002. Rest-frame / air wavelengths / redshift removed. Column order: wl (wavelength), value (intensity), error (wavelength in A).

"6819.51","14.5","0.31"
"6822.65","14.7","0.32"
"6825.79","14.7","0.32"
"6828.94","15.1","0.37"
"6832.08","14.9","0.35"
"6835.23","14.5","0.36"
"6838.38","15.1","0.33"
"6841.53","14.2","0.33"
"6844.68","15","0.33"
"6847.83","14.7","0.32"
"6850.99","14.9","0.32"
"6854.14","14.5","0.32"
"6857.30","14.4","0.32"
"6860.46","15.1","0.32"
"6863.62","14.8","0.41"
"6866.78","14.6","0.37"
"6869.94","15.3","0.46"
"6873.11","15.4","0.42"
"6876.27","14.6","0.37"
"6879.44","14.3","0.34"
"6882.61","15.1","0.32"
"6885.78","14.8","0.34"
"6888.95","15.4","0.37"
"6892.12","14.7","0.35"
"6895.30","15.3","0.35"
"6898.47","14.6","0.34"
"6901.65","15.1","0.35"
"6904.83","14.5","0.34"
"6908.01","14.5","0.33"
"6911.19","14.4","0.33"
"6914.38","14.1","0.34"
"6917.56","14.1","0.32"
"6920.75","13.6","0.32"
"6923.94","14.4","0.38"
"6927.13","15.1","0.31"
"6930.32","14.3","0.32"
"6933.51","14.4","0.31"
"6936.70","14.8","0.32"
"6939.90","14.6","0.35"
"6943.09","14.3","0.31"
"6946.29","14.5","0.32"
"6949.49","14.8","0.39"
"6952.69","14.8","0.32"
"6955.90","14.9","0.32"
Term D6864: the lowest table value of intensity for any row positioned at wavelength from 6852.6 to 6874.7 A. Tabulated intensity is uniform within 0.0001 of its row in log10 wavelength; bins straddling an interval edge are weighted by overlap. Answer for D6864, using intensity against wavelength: 14.4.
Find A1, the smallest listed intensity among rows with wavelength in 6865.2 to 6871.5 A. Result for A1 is 14.6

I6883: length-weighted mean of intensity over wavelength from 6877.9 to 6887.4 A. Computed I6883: 14.7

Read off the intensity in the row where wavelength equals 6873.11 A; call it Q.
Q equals 15.4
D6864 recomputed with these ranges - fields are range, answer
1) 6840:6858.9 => 14.2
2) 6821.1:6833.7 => 14.7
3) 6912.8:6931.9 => 13.6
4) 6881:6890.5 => 14.8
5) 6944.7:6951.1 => 14.5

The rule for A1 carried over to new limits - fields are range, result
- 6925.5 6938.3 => 14.3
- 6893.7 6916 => 14.1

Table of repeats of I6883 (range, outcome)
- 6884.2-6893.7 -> 15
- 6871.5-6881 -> 14.8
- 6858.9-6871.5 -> 15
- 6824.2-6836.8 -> 14.8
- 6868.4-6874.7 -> 15.3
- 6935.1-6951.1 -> 14.6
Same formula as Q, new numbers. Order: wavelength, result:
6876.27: 14.6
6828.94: 15.1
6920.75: 13.6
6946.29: 14.5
